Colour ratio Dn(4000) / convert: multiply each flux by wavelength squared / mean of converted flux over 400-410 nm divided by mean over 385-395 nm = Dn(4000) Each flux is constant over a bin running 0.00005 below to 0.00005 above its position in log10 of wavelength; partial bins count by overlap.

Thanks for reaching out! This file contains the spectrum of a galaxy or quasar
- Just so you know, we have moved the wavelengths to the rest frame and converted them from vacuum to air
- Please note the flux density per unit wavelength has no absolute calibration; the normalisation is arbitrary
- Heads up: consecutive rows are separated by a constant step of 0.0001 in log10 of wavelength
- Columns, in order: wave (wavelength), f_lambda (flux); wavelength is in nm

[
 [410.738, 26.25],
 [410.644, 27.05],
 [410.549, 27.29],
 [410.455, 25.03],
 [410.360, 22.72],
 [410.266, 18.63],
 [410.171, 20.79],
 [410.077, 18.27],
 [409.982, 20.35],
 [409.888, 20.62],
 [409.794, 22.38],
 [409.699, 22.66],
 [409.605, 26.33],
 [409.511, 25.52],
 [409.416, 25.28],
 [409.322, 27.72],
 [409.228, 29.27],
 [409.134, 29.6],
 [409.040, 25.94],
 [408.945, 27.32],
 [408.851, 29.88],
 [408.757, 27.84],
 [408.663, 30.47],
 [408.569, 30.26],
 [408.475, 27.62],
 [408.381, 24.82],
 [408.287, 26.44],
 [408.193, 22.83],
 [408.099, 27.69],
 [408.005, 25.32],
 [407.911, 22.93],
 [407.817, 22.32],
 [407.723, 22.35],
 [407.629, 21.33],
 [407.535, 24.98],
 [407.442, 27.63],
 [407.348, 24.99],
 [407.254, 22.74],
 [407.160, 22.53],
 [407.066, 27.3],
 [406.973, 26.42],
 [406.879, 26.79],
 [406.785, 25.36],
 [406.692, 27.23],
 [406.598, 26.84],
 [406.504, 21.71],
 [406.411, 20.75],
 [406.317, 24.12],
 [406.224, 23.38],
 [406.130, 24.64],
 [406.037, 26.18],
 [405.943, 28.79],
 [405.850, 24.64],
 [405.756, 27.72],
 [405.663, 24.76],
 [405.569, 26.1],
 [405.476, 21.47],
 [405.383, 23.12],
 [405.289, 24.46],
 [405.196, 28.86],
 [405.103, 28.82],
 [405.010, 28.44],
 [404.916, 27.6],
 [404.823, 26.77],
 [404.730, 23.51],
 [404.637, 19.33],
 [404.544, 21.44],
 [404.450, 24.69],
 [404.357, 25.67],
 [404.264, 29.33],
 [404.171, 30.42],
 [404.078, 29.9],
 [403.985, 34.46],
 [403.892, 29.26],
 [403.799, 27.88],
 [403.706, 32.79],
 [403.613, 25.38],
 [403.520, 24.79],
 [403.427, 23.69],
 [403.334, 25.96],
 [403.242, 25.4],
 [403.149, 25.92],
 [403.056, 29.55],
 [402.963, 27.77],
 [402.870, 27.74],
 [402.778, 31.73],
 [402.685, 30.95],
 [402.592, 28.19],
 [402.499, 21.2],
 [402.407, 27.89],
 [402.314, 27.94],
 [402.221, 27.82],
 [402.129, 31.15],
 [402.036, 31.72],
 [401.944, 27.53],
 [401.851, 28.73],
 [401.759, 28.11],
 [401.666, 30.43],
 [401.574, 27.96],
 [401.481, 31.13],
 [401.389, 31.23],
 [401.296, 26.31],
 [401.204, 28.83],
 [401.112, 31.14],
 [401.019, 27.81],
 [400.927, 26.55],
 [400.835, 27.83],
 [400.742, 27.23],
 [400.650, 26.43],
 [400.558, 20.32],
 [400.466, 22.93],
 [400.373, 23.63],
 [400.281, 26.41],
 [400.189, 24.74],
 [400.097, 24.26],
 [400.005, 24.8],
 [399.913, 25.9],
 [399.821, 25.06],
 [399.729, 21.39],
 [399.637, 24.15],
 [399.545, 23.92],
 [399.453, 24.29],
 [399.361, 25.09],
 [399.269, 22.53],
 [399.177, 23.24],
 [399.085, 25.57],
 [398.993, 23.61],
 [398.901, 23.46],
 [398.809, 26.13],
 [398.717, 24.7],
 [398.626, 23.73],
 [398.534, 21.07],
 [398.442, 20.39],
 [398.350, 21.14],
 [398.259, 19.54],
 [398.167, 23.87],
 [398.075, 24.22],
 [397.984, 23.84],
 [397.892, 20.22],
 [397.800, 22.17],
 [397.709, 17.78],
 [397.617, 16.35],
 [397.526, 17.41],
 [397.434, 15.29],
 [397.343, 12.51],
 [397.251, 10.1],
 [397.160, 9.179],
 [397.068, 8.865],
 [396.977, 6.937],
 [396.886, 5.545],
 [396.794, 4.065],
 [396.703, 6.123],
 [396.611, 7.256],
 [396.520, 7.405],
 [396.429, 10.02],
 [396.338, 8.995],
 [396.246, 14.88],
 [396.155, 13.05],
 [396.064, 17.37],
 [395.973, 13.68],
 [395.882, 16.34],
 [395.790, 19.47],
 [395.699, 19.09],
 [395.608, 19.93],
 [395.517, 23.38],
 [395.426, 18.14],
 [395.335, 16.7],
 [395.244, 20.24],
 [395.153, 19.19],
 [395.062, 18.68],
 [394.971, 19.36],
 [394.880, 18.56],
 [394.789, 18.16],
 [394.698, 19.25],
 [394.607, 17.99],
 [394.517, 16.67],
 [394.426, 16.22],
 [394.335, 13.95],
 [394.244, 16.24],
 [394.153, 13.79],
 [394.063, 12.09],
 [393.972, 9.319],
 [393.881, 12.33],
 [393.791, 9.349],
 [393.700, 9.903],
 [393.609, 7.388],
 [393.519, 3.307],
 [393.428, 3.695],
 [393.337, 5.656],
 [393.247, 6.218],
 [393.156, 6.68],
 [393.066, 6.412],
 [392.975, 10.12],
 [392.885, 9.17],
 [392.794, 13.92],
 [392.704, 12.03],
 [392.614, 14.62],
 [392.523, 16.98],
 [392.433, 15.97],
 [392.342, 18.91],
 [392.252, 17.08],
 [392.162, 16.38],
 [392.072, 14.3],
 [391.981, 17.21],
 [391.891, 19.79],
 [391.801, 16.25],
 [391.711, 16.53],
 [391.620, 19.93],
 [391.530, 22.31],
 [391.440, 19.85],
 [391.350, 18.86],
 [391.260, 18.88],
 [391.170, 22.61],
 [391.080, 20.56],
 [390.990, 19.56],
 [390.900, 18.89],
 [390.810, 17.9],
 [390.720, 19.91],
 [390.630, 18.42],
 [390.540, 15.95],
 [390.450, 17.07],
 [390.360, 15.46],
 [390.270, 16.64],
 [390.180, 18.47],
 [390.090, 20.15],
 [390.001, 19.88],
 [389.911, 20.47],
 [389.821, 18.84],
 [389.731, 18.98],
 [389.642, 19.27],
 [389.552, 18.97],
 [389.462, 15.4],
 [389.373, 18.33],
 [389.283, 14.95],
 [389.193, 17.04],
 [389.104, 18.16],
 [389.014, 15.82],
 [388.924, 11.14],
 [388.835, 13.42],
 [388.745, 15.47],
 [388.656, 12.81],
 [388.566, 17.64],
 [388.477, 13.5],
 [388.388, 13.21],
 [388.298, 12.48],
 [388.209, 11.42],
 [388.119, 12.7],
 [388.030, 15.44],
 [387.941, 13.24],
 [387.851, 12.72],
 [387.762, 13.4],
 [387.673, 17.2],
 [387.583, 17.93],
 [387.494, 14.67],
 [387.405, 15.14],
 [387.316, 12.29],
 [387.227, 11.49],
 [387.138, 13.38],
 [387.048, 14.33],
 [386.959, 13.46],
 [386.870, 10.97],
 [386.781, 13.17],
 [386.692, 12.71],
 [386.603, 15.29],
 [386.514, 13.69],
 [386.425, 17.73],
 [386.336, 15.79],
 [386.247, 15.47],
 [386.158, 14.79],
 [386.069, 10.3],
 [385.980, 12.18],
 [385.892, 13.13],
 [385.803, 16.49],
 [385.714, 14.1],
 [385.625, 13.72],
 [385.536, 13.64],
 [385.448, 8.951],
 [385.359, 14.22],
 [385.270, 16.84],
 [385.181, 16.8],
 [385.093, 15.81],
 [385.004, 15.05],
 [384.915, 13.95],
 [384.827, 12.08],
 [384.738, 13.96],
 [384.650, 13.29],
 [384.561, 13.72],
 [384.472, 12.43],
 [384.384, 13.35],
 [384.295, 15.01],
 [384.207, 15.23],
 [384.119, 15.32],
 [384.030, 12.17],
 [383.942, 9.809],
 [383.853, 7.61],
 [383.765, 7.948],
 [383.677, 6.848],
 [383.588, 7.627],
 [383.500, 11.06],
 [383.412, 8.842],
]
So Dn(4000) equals 1.90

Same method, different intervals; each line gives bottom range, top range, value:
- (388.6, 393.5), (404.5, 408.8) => 1.71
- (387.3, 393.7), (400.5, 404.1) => 1.94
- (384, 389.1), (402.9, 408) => 2.02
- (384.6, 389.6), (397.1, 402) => 1.76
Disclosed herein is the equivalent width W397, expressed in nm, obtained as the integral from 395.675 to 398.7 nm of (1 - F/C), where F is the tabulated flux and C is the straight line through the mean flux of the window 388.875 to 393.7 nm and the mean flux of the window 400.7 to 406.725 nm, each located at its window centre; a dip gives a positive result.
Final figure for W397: 0.87 nm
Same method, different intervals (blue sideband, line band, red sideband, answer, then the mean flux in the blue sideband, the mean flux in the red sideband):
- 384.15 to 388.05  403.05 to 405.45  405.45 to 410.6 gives -0.376 nm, 14.1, 25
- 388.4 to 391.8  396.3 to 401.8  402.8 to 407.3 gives 0.464 nm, 17.7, 26.1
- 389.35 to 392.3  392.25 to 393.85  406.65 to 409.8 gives 0.753 nm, 18.5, 25.9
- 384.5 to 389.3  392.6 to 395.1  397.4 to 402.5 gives 0.982 nm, 14.1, 24.9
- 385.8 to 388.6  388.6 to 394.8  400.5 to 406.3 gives 0.684 nm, 13.9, 27.2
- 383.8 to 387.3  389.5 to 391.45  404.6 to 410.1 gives -0.314 nm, 13.6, 25.3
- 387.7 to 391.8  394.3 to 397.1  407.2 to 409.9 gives 0.700 nm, 16.9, 25.8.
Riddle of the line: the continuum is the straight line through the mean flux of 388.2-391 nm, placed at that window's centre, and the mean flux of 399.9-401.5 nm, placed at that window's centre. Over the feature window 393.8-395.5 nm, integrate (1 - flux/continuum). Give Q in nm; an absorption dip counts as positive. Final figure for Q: 0.38 nm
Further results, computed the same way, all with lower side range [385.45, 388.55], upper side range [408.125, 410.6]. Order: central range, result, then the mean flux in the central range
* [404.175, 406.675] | -0.217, 25.2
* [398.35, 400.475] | -0.394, 23.9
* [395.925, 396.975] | 0.500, 9.75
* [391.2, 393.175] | 0.083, 15.7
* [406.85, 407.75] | -0.020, 24.7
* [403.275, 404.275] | -0.271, 28.5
